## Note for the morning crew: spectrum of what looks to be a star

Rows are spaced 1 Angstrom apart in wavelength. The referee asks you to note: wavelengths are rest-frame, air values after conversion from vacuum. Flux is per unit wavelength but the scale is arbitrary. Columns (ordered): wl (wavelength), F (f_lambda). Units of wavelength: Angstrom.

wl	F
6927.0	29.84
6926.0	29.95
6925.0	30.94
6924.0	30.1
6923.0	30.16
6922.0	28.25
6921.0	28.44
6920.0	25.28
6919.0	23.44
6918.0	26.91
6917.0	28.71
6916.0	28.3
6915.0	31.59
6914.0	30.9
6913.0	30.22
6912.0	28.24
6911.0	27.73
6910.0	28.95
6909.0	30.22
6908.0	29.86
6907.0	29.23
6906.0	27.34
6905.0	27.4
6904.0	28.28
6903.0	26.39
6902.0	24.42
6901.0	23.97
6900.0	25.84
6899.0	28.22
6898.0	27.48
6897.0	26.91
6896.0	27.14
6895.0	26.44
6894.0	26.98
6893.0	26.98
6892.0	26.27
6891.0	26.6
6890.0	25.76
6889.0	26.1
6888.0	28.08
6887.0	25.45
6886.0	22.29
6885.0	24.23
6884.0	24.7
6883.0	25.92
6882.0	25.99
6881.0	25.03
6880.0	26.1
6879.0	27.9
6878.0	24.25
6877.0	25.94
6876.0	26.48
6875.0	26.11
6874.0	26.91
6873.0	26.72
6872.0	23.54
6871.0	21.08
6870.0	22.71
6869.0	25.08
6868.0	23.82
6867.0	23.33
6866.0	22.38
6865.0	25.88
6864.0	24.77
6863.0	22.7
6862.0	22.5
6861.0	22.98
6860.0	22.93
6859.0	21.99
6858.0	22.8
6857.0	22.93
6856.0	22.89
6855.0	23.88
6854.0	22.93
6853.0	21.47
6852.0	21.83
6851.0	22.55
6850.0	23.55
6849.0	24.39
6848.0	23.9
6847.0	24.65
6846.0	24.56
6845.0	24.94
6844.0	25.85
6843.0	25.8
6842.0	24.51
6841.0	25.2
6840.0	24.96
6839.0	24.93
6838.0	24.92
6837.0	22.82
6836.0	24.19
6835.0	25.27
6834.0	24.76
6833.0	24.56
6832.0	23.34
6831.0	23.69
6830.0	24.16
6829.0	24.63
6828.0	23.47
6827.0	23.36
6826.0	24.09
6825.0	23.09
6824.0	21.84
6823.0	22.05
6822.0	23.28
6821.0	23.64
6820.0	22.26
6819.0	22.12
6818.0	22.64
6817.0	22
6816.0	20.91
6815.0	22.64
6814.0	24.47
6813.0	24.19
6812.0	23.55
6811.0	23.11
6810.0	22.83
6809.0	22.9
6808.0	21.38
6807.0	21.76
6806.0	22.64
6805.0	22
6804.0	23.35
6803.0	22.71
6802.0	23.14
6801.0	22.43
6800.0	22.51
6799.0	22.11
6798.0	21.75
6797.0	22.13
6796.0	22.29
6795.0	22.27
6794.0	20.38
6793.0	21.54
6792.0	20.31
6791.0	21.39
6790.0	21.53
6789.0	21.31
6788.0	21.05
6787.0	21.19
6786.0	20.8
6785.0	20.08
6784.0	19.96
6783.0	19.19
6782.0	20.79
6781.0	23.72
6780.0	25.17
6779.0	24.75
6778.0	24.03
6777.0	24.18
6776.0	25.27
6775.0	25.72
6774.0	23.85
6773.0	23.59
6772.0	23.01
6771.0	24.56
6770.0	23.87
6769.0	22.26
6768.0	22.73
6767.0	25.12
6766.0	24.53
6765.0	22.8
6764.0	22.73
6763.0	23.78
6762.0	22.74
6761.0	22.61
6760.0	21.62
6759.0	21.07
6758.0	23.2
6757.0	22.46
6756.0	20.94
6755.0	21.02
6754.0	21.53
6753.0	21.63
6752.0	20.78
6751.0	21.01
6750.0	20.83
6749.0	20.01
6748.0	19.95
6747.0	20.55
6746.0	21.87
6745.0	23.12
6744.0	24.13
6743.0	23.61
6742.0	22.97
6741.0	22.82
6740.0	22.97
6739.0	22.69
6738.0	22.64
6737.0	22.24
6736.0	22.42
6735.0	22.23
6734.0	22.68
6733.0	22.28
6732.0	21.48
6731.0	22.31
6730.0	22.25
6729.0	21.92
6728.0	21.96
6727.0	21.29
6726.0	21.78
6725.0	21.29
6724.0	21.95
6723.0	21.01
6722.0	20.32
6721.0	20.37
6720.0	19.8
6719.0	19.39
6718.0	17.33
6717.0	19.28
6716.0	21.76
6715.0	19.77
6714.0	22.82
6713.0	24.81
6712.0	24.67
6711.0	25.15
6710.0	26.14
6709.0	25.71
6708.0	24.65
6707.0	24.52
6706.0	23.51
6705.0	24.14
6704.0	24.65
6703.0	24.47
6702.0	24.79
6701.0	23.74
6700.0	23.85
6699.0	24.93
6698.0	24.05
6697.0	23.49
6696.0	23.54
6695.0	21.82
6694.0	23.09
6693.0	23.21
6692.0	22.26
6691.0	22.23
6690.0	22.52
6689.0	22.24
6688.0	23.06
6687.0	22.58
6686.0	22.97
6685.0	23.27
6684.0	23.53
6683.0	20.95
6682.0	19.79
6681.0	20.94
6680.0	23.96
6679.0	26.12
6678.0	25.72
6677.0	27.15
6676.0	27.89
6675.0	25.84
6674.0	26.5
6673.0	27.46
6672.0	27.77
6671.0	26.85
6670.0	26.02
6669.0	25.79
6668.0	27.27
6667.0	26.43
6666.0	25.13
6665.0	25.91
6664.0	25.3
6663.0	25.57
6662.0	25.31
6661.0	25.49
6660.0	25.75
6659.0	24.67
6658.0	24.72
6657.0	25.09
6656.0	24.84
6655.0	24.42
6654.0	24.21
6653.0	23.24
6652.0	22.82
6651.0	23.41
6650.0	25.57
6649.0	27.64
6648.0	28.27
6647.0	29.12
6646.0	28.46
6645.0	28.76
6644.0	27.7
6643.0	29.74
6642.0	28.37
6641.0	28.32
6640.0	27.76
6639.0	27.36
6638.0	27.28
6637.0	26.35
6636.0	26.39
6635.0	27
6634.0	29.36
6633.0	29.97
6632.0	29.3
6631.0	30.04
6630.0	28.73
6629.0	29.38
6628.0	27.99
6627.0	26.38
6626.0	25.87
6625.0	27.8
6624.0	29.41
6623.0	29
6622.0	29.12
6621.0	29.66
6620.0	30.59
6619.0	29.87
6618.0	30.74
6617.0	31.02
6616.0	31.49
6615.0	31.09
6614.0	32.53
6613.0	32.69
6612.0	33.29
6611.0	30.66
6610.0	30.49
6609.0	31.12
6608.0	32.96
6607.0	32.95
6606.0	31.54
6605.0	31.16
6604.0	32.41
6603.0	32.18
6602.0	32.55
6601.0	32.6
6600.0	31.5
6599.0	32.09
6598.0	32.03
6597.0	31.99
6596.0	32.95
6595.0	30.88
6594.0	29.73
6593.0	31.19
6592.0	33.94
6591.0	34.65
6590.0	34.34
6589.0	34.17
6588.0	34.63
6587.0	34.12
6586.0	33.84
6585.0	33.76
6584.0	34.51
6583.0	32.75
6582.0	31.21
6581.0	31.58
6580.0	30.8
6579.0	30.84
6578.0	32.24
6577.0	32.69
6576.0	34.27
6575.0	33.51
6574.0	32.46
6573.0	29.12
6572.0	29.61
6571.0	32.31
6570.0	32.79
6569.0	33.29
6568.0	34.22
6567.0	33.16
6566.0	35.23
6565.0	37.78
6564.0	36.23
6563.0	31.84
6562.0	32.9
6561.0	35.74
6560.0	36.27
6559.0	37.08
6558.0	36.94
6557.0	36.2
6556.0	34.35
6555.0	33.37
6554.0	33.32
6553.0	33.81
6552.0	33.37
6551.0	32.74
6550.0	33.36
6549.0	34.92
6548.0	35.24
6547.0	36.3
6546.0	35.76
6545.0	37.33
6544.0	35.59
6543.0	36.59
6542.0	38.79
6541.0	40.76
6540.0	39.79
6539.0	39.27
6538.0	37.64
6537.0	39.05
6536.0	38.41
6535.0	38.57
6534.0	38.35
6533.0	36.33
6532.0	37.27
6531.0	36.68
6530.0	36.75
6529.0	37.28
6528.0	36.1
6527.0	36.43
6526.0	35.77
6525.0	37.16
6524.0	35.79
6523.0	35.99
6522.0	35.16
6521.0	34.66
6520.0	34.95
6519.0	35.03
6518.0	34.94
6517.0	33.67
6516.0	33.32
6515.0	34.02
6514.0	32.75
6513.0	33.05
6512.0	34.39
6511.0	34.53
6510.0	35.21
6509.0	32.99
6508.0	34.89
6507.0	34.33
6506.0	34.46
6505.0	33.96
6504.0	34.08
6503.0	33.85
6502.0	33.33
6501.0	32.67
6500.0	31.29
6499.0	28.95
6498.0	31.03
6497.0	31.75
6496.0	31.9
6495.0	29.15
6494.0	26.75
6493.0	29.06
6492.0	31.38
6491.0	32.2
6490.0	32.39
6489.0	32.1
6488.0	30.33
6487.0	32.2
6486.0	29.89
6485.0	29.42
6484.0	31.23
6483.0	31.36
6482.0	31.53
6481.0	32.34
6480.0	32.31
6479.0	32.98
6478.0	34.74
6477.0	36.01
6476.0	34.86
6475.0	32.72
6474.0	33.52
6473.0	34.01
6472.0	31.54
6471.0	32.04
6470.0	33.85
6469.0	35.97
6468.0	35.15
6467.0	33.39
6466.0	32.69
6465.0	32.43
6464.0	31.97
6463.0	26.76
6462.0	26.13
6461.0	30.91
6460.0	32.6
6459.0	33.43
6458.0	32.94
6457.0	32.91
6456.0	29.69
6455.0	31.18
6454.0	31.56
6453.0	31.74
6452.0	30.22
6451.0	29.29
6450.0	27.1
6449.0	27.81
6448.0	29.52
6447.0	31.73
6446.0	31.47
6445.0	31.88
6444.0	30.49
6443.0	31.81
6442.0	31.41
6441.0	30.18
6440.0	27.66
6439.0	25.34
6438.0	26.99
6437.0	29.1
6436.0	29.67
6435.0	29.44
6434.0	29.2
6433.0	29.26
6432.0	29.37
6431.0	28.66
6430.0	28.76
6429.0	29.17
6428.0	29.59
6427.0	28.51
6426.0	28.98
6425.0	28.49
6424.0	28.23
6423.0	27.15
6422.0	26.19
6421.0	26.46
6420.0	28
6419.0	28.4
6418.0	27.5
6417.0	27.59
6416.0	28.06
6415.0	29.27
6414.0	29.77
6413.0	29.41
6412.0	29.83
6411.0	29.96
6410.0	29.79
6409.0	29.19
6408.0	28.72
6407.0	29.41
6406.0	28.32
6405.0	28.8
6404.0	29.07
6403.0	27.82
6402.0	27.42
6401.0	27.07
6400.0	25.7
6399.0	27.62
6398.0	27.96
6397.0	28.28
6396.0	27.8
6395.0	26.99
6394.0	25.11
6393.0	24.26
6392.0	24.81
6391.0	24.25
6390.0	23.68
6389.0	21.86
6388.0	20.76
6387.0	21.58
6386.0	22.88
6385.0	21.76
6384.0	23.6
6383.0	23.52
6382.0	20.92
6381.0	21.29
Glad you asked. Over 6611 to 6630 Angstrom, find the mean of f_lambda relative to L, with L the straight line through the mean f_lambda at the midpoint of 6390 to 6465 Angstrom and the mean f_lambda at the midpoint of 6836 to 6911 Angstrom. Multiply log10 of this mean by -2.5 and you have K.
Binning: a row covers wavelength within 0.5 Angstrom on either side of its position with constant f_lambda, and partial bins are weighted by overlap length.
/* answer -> -0.10 mag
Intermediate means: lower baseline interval 28.9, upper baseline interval 25.2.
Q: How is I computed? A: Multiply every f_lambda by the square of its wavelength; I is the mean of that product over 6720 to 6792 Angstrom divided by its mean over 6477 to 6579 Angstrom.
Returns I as 0.70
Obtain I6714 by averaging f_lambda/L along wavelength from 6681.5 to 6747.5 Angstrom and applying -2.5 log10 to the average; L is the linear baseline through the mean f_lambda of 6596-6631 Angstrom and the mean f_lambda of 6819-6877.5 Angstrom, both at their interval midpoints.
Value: 0.22 mag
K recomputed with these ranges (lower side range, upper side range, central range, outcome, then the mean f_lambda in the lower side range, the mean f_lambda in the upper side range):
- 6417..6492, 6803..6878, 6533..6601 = -0.20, 30.6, 23.6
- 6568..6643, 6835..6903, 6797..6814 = 0.16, 31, 24.8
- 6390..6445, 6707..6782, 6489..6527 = -0.24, 28.3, 22.5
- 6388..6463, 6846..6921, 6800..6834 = 0.14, 28.6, 25.6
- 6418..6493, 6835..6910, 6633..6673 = 0.06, 30.7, 25.1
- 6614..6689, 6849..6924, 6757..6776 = 0.13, 26.7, 25.8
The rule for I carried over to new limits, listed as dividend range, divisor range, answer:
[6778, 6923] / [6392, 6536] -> 0.88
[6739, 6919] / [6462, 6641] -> 0.79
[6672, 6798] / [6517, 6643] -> 0.72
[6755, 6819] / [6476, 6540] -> 0.72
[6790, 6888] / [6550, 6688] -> 0.85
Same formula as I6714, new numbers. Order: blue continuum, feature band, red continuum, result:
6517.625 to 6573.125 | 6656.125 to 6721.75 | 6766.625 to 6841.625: 0.192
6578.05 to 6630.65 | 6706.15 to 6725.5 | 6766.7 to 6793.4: 0.167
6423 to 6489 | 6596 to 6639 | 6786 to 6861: -0.106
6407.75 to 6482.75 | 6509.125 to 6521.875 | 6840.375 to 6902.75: -0.162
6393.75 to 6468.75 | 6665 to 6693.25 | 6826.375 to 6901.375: 0.091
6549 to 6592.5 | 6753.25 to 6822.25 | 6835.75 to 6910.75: 0.217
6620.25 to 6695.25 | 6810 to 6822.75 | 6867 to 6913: 0.146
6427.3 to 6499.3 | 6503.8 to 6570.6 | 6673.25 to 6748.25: -0.237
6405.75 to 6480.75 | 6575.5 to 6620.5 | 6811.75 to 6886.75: -0.157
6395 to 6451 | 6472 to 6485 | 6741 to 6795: -0.188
